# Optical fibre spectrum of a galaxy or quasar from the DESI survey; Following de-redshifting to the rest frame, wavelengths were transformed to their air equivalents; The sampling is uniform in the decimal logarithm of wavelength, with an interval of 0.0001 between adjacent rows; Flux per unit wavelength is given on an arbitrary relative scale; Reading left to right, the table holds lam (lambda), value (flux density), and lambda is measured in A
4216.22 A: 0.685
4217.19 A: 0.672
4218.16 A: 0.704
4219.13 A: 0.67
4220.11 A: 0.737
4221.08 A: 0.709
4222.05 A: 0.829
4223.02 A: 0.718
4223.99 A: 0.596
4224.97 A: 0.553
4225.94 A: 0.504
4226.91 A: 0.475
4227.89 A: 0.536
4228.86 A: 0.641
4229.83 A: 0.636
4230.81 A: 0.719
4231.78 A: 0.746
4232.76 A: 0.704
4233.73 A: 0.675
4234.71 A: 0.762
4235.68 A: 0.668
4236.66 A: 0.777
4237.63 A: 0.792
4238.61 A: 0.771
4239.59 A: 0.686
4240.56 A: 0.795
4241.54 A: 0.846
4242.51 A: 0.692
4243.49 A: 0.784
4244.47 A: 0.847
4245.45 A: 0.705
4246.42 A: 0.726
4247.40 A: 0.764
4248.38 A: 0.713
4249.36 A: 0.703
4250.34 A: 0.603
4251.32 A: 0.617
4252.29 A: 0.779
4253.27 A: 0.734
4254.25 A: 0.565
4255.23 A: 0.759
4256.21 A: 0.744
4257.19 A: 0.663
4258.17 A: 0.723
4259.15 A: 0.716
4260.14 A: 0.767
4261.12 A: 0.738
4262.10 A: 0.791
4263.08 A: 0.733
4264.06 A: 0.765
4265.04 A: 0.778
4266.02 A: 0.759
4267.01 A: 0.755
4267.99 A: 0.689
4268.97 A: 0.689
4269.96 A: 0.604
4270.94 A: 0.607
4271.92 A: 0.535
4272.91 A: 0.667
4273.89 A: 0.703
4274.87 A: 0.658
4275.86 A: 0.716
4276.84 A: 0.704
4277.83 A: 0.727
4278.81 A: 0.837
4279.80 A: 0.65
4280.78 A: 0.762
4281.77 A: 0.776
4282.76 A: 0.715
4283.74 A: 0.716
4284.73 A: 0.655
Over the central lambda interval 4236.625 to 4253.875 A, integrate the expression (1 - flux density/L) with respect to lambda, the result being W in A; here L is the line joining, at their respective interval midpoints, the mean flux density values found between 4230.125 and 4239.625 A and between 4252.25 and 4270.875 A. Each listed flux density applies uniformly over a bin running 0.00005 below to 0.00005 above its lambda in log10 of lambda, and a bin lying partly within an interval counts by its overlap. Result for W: -0.3 A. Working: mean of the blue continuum 0.729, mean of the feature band 0.739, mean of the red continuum 0.719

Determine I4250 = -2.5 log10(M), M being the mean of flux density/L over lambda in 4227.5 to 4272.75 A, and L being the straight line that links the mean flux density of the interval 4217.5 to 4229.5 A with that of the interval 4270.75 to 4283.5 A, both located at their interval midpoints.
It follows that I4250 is -0.069 mag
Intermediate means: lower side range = 0.64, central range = 0.713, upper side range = 0.699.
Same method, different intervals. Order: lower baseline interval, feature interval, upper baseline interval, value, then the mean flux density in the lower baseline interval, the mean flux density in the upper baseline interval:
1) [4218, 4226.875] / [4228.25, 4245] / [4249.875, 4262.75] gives -0.09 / 0.658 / 0.708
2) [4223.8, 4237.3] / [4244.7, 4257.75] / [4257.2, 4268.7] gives 0.01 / 0.645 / 0.742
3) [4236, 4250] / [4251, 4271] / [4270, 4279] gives -0.01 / 0.754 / 0.675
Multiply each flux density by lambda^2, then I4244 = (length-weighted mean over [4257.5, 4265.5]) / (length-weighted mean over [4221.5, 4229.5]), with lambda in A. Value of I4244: 1.25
